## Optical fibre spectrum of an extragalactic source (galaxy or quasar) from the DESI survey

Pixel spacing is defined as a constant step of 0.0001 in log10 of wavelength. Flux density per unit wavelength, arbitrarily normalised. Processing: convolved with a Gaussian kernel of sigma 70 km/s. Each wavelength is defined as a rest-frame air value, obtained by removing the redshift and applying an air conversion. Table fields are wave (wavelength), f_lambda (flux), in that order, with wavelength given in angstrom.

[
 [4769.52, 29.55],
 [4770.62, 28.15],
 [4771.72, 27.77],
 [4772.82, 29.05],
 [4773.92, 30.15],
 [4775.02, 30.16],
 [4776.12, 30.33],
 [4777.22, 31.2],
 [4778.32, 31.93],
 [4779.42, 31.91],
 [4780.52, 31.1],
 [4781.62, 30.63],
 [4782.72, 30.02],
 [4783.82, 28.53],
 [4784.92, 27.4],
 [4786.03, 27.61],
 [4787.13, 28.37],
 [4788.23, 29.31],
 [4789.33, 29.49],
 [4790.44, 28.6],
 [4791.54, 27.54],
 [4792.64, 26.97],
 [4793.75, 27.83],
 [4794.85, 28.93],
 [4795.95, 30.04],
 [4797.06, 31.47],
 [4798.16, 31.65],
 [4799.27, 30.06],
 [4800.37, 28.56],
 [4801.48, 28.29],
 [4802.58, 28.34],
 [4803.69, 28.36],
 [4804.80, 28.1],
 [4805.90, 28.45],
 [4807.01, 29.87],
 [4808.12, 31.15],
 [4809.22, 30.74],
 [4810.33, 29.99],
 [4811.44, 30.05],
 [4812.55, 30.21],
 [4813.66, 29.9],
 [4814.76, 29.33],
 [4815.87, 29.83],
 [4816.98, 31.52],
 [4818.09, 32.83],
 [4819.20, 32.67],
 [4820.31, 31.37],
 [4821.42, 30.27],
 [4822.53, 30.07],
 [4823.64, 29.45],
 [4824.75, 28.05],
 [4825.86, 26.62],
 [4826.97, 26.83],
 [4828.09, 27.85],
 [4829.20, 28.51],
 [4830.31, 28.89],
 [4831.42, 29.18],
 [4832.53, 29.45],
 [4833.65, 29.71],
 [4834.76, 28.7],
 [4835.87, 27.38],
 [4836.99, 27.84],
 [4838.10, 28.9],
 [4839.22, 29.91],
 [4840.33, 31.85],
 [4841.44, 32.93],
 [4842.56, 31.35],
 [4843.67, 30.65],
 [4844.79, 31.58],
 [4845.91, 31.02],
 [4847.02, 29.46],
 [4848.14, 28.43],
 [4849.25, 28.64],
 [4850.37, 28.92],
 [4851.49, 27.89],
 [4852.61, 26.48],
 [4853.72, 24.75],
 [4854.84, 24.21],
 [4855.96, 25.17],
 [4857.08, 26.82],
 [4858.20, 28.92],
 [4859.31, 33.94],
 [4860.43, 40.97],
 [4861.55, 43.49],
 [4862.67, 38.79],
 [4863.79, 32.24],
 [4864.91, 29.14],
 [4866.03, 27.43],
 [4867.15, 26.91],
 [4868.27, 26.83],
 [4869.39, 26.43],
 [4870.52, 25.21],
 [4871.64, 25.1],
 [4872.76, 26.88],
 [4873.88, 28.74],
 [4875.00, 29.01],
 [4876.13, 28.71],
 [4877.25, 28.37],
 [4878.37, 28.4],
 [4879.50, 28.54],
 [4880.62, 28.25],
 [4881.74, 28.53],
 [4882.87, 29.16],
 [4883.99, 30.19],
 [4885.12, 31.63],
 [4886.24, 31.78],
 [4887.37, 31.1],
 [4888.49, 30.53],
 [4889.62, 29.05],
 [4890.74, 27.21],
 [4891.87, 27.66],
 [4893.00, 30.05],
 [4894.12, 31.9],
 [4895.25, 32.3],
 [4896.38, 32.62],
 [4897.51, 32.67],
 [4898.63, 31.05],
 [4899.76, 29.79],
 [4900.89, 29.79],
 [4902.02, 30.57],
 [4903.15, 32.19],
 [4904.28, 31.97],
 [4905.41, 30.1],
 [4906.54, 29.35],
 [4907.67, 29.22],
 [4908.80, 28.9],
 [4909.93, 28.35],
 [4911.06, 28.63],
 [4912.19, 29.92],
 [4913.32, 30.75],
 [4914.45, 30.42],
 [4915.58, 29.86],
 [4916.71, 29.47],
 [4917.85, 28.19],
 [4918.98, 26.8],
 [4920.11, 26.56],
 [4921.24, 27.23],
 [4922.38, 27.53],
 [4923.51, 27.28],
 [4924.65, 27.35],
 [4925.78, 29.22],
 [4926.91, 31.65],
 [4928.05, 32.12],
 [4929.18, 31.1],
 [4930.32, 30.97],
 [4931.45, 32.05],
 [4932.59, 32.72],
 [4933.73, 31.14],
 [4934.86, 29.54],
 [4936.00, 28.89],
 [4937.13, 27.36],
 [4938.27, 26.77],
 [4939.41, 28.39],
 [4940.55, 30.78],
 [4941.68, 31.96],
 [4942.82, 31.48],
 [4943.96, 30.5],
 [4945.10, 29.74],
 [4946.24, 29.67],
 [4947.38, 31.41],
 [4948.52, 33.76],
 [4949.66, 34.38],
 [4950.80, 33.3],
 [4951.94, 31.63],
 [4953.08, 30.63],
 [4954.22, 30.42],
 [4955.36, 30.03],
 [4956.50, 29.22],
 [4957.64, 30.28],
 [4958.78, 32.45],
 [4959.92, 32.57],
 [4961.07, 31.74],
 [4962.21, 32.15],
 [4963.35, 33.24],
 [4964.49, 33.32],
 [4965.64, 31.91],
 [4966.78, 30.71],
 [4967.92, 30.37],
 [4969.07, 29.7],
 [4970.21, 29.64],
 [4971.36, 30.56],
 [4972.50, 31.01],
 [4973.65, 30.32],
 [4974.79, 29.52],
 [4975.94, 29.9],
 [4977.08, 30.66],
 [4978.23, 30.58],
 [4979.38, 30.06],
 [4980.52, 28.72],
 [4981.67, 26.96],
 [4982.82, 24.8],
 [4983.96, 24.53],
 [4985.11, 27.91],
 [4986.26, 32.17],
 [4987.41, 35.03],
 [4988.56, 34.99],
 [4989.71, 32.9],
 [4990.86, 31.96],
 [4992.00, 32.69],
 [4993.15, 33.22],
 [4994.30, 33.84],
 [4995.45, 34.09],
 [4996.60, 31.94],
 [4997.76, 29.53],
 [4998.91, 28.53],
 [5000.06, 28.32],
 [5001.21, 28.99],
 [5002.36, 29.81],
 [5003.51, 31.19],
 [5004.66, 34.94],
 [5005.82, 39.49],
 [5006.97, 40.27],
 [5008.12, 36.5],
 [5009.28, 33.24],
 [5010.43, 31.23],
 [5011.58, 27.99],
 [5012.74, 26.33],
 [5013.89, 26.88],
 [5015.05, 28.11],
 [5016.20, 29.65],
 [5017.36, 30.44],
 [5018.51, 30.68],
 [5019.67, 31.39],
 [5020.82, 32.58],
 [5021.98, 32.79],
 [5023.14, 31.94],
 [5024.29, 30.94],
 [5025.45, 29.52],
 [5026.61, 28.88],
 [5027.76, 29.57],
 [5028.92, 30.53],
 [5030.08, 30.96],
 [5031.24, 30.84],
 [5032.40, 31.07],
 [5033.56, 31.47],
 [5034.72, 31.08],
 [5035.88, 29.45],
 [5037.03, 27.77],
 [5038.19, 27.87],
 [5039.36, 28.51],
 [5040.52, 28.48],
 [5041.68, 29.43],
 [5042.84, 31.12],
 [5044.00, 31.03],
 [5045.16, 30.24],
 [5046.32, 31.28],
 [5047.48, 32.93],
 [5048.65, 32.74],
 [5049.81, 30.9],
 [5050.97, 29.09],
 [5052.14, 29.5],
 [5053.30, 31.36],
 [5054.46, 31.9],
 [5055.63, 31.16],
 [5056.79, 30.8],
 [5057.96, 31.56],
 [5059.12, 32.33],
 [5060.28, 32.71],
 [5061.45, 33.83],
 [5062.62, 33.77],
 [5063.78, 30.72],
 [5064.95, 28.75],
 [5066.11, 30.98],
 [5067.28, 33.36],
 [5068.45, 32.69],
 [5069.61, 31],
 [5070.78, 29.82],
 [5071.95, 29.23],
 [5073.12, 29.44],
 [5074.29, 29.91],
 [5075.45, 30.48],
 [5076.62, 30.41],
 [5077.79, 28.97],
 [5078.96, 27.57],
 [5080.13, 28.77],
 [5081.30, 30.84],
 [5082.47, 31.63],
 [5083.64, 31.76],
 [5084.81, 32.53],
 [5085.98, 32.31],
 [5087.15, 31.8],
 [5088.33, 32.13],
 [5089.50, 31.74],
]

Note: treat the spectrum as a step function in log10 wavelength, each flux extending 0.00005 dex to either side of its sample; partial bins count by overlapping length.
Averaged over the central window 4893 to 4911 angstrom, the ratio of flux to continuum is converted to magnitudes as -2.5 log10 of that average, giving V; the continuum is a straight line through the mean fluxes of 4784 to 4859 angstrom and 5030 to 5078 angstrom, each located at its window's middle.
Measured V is -0.034 mag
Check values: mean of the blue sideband 29.1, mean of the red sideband 30.7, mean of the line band 30.6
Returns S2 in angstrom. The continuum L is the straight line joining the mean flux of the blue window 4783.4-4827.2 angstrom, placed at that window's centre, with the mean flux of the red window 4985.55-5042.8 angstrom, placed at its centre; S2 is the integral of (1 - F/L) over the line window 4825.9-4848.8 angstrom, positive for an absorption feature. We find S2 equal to 0.2 angstrom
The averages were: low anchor 29.4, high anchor 31.2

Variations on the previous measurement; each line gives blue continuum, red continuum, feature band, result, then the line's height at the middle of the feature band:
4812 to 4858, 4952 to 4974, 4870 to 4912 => 0.62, 30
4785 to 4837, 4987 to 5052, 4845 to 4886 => 0.64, 29.8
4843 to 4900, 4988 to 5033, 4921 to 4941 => 0.57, 30.5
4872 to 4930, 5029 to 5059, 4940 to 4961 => -1.02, 29.9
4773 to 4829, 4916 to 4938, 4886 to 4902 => -0.62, 29.4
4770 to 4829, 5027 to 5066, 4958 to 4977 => -0.51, 30.4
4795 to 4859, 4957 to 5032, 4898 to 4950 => 0.69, 30.3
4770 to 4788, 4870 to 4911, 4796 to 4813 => -0.04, 29.6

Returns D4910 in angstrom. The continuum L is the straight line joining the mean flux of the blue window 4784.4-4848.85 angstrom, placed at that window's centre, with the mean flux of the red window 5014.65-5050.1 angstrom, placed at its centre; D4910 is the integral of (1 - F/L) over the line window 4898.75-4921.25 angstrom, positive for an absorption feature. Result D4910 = 0.3 angstrom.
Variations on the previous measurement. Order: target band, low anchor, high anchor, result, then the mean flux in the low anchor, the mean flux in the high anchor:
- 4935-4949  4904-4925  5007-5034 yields -0.3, 28.8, 30.8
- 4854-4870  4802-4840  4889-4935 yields -0.6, 29.4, 29.9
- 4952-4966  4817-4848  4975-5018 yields -0.3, 29.8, 31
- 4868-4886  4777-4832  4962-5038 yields 1.1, 29.5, 30.9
